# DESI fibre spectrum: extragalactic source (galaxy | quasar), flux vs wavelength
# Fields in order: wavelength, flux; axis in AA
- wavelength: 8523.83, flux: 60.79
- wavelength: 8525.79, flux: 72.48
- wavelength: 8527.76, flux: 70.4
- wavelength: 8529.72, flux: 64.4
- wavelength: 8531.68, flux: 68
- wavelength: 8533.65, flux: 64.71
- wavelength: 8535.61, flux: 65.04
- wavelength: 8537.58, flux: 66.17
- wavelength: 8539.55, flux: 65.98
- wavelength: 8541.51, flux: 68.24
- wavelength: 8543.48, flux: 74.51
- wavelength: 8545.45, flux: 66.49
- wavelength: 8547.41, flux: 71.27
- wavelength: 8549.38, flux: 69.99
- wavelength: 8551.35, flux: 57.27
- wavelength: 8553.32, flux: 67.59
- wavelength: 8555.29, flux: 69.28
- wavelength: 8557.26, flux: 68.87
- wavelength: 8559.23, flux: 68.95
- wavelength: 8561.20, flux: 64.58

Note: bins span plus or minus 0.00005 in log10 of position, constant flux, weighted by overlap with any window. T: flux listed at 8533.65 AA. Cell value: 64.71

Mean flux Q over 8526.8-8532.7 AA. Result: 67.6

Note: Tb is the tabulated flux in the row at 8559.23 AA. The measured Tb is 68.95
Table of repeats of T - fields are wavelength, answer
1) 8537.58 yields 66.17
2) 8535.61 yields 65.04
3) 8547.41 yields 71.27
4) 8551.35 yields 57.27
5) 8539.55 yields 65.98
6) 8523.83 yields 60.79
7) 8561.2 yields 64.58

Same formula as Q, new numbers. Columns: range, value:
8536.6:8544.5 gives 68.7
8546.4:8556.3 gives 67.1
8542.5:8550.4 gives 70.5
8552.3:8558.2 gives 68.5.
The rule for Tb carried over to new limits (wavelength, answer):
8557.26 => 68.87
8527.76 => 70.4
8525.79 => 72.48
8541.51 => 68.24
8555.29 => 69.28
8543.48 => 74.51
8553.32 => 67.59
